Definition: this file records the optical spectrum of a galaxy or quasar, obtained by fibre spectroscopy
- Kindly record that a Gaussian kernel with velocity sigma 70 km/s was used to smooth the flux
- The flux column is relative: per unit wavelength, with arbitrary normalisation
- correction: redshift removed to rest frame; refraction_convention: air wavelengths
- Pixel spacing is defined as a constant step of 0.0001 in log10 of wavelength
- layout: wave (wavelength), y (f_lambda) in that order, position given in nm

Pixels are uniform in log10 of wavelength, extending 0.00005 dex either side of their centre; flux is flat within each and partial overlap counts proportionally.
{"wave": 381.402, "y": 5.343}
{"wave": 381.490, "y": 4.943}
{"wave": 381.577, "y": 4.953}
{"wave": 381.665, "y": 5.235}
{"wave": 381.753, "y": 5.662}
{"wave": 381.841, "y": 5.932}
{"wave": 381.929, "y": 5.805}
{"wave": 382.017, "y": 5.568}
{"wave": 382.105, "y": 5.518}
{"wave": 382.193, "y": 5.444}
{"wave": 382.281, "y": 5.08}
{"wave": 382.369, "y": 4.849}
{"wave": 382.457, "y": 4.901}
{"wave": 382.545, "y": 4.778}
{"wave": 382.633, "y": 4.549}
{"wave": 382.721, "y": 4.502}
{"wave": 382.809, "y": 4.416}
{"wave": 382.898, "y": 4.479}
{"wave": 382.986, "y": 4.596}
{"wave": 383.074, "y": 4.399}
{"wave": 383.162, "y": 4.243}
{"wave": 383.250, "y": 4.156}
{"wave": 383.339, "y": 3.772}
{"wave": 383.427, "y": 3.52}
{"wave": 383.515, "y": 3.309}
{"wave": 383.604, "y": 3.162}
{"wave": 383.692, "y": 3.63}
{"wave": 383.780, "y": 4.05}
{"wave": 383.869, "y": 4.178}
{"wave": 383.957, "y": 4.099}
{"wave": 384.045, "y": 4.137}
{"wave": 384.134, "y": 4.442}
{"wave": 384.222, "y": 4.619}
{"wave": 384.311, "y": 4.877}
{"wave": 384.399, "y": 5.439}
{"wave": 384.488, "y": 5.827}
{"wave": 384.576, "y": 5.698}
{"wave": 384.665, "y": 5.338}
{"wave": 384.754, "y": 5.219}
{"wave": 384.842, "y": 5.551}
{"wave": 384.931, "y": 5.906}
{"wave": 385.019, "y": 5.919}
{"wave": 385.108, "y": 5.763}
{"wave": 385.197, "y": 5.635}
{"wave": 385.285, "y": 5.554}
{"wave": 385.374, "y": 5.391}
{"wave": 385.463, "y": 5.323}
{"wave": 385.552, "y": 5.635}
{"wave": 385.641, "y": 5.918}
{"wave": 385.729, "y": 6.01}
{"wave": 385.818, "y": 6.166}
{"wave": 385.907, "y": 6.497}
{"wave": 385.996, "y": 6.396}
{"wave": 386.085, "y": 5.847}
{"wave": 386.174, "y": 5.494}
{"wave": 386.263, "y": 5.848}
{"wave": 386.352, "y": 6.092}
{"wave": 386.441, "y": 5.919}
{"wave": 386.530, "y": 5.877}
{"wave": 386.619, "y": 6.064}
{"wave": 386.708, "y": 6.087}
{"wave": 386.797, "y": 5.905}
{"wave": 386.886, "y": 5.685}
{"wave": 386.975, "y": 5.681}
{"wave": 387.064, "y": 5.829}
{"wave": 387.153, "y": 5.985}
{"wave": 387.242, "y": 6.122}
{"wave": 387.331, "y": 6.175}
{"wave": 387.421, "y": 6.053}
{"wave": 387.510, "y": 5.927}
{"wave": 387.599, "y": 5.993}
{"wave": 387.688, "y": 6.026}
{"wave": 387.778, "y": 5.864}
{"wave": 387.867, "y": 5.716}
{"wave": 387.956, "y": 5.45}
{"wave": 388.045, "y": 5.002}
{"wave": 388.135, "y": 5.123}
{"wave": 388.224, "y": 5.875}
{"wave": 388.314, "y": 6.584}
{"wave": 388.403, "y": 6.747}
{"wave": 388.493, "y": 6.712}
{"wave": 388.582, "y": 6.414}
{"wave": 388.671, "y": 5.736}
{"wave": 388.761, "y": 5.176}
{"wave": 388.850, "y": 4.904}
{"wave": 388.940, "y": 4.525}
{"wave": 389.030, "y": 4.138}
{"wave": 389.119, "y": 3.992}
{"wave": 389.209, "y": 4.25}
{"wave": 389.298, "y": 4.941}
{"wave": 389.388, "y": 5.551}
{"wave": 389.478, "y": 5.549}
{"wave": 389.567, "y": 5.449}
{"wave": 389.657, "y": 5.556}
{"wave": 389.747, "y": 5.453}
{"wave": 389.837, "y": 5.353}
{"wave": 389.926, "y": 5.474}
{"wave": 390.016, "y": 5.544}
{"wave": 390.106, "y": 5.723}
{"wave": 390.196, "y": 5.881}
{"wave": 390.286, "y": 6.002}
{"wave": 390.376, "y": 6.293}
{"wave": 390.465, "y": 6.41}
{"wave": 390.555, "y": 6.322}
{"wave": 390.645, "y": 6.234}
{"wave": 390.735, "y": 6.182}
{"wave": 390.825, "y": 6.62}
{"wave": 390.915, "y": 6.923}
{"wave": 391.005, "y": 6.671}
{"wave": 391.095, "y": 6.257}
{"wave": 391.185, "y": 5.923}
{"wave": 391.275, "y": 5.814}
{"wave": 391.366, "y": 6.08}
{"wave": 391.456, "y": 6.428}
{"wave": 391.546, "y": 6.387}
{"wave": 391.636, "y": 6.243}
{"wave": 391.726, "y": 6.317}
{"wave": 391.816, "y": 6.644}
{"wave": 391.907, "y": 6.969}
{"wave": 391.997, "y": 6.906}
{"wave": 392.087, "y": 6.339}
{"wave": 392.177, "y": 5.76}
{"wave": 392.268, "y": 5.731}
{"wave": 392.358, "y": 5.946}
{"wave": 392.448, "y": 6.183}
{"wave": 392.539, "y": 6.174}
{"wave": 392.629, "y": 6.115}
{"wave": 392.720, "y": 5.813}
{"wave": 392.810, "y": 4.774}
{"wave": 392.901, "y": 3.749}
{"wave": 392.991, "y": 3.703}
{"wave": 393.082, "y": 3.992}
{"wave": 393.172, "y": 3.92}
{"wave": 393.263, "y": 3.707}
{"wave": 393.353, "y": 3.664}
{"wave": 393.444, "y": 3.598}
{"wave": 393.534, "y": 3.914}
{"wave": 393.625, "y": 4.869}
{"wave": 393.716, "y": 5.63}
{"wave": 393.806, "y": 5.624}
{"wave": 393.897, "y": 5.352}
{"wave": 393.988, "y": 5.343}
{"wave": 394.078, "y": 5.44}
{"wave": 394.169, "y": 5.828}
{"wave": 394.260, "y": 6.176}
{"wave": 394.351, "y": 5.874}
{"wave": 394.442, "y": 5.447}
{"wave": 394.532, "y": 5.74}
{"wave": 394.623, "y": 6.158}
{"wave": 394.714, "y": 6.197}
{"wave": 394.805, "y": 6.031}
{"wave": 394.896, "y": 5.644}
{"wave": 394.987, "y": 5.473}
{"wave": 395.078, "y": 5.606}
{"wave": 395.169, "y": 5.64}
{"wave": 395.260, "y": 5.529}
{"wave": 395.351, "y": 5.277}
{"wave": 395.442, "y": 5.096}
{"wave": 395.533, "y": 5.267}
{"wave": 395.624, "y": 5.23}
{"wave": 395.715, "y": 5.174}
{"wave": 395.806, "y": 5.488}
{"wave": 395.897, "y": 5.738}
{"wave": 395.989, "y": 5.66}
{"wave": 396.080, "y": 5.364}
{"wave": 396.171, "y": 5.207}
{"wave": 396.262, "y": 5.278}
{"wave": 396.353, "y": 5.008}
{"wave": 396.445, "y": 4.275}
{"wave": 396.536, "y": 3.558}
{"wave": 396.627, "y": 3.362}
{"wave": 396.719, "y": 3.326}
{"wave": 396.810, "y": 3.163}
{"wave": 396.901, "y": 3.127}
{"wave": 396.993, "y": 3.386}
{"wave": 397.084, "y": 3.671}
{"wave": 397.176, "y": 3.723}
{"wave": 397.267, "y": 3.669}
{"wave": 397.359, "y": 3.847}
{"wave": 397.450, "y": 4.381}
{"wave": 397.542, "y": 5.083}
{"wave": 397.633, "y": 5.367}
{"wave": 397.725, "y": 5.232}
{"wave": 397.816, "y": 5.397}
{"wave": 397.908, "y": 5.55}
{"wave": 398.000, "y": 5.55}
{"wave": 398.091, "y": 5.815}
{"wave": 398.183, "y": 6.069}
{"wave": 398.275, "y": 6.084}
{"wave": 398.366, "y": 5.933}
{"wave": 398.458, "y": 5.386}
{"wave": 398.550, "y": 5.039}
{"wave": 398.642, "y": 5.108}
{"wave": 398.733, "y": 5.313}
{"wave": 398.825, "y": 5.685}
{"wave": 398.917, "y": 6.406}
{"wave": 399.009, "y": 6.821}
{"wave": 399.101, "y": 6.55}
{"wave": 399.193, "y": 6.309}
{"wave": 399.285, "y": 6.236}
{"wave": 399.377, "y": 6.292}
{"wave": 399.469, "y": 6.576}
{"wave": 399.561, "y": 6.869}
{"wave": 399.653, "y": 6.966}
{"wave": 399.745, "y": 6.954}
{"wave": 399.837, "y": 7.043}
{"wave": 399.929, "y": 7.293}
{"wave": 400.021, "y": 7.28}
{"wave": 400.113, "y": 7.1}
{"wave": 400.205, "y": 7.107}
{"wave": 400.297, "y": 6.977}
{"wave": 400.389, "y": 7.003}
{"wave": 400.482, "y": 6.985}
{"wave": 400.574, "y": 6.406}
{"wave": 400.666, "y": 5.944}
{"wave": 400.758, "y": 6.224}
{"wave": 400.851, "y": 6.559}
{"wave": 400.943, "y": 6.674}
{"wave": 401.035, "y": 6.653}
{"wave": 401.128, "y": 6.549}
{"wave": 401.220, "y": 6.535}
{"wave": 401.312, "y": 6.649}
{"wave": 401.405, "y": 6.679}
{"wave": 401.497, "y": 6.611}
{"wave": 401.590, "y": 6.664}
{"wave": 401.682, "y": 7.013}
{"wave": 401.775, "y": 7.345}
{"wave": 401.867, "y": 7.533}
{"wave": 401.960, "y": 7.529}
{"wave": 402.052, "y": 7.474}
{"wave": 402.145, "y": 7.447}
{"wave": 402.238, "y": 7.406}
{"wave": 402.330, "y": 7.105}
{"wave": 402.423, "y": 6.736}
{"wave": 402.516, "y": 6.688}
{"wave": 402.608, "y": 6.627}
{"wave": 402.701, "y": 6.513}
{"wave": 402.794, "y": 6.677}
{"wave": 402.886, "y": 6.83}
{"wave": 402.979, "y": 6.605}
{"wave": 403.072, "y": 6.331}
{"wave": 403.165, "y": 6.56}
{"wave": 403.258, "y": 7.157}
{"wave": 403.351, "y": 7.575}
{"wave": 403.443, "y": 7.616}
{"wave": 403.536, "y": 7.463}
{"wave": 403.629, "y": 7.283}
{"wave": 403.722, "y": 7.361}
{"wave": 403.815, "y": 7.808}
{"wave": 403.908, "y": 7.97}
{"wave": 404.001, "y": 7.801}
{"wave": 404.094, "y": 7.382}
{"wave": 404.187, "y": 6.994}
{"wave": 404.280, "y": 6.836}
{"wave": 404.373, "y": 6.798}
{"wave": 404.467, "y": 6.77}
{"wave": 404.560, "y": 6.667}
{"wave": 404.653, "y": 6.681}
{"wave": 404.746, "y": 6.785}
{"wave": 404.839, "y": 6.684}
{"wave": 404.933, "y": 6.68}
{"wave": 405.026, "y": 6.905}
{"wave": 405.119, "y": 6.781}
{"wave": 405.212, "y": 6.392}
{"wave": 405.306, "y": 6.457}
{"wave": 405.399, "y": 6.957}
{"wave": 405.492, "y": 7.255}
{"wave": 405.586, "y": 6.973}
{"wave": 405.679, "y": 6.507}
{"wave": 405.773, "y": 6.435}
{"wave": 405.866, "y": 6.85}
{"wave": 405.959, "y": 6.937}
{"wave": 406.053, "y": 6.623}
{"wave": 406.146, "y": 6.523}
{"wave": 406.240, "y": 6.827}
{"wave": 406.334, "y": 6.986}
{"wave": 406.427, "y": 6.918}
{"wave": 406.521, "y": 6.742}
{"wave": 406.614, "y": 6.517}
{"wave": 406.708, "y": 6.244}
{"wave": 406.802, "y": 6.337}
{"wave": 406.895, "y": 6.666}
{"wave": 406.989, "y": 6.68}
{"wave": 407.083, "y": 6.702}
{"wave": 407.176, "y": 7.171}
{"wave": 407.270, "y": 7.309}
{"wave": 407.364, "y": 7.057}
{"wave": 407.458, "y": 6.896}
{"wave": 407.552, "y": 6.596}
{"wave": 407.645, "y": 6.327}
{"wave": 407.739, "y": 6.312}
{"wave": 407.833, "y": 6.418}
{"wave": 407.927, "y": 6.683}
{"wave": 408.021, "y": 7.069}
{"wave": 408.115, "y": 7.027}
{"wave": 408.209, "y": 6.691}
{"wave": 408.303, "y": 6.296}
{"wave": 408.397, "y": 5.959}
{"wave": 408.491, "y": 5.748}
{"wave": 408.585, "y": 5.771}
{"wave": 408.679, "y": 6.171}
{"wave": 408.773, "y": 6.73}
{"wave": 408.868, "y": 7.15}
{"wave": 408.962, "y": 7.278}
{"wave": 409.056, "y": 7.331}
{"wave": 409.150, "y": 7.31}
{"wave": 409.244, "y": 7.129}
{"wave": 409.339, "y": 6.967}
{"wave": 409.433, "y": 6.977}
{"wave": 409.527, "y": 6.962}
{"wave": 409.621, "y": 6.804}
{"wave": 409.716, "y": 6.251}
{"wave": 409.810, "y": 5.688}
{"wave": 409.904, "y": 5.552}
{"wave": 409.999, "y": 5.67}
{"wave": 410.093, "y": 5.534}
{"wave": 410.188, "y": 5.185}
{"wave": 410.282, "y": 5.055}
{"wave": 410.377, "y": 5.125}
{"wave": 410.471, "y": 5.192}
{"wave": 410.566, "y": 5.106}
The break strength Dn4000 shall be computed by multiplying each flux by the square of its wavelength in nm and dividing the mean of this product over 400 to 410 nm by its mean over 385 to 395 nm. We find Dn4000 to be 1.29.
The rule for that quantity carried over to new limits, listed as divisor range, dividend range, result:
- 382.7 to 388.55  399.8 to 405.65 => 1.41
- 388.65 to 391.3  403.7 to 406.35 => 1.32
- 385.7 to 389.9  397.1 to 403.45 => 1.19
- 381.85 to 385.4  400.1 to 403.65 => 1.57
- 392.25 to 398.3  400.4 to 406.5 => 1.43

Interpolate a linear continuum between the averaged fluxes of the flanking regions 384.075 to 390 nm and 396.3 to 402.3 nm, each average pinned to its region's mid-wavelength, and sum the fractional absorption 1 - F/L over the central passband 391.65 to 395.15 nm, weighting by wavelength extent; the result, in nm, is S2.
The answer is 0.201 nm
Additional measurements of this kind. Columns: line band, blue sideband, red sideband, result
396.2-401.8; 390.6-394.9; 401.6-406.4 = 0.57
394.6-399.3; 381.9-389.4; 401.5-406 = 0.89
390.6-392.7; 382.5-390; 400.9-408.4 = -0.19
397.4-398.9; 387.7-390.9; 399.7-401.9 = 0.25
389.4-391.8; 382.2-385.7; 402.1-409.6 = -0.27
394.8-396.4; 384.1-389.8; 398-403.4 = 0.22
